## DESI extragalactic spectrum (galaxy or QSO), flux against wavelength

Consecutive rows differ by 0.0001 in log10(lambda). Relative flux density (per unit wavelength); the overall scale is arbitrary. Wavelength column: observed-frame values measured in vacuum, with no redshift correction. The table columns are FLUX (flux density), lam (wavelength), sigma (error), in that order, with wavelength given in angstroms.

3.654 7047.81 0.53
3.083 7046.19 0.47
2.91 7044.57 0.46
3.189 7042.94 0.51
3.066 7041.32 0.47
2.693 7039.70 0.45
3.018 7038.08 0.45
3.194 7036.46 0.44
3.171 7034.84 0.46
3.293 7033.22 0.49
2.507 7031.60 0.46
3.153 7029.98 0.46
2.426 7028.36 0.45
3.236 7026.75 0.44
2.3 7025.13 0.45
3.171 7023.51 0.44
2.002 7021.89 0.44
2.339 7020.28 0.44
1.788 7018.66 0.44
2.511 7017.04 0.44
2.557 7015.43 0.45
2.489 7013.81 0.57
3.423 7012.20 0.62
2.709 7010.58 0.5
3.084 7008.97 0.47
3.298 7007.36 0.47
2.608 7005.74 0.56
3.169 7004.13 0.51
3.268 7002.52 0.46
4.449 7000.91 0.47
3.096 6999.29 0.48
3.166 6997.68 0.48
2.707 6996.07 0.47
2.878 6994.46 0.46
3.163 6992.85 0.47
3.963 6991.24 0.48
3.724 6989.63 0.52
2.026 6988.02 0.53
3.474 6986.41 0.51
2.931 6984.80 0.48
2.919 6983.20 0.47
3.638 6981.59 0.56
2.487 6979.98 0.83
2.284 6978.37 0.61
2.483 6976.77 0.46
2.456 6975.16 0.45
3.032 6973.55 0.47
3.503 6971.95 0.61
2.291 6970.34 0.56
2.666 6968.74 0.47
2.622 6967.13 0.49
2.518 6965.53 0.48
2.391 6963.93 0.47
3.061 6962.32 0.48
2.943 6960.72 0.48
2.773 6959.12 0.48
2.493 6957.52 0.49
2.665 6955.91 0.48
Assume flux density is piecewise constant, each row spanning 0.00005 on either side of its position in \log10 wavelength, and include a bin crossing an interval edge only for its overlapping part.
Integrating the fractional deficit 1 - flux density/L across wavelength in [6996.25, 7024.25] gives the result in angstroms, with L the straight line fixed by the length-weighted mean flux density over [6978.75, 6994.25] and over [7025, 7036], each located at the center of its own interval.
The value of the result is 1.2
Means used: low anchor 3.11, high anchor 2.92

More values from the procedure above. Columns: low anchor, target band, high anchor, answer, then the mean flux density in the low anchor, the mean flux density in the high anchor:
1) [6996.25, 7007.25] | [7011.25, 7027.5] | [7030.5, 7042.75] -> 2.86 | 3.26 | 3.01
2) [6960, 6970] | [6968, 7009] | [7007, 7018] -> -4.01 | 2.68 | 2.84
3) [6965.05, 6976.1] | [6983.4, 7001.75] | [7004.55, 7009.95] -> -2.09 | 2.73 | 3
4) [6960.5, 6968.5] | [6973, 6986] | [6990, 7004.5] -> 0.83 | 2.69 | 3.33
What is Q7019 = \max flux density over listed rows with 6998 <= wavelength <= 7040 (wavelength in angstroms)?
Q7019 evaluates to 4.449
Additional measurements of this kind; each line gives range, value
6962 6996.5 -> 3.963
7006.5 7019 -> 3.423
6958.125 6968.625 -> 3.061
